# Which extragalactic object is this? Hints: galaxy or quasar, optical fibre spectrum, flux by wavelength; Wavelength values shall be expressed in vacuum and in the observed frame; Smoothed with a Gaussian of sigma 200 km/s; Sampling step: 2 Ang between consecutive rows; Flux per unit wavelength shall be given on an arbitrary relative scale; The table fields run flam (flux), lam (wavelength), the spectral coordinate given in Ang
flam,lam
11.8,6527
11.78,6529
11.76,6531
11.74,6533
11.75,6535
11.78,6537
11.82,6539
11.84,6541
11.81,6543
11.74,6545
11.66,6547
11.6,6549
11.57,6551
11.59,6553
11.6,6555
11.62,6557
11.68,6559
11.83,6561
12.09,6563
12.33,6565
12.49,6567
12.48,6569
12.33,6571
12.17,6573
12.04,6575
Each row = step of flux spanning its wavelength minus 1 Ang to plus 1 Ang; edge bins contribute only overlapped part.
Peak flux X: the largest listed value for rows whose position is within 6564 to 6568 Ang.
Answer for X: 12.49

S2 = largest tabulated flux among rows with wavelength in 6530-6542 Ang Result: 11.84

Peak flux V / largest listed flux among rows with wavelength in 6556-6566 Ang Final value 12.33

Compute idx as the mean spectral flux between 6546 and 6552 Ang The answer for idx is 11.6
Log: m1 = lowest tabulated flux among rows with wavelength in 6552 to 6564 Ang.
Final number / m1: 11.59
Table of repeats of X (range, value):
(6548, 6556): 11.6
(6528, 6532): 11.78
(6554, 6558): 11.62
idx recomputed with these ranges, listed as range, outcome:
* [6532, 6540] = 11.8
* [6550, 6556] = 11.6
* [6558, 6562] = 11.8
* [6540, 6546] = 11.8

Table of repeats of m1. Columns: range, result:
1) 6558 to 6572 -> 11.68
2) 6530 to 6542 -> 11.74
